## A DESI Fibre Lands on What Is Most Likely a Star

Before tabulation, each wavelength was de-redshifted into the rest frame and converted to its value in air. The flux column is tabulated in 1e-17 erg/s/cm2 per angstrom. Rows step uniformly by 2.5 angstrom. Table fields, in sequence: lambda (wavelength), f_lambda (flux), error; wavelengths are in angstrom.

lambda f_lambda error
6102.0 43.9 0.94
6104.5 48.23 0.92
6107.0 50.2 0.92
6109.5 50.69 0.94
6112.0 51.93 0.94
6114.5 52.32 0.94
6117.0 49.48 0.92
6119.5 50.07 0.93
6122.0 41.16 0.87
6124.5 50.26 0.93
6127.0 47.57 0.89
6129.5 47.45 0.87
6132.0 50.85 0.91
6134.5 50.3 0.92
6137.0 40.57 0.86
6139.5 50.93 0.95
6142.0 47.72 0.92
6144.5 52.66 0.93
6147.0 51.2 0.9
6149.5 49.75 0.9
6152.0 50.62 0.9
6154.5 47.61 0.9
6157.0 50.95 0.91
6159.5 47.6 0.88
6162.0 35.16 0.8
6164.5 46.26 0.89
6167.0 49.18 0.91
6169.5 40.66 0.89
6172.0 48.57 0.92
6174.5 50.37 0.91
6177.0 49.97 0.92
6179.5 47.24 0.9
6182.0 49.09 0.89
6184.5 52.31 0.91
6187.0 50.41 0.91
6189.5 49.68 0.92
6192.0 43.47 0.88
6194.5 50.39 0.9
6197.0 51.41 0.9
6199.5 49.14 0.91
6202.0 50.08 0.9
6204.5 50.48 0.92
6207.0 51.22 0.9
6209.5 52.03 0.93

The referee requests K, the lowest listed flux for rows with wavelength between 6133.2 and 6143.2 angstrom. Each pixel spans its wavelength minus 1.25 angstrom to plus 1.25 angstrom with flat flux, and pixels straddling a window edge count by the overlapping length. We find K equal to 40.57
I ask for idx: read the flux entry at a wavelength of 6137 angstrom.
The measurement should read 40.57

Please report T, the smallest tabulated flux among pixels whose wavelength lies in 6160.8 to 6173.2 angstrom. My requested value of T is 35.16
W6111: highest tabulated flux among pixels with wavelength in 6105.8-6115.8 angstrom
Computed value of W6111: 52.32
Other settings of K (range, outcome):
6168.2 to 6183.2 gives 40.66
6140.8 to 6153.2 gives 47.72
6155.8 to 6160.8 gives 47.6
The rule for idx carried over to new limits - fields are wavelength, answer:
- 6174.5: 50.37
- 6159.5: 47.6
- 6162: 35.16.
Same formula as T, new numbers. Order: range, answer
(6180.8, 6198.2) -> 43.47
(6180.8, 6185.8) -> 49.09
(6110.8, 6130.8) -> 41.16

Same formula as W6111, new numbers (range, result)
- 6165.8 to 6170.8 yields 49.18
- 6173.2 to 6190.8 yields 52.31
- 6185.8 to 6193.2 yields 50.41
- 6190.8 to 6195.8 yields 50.39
